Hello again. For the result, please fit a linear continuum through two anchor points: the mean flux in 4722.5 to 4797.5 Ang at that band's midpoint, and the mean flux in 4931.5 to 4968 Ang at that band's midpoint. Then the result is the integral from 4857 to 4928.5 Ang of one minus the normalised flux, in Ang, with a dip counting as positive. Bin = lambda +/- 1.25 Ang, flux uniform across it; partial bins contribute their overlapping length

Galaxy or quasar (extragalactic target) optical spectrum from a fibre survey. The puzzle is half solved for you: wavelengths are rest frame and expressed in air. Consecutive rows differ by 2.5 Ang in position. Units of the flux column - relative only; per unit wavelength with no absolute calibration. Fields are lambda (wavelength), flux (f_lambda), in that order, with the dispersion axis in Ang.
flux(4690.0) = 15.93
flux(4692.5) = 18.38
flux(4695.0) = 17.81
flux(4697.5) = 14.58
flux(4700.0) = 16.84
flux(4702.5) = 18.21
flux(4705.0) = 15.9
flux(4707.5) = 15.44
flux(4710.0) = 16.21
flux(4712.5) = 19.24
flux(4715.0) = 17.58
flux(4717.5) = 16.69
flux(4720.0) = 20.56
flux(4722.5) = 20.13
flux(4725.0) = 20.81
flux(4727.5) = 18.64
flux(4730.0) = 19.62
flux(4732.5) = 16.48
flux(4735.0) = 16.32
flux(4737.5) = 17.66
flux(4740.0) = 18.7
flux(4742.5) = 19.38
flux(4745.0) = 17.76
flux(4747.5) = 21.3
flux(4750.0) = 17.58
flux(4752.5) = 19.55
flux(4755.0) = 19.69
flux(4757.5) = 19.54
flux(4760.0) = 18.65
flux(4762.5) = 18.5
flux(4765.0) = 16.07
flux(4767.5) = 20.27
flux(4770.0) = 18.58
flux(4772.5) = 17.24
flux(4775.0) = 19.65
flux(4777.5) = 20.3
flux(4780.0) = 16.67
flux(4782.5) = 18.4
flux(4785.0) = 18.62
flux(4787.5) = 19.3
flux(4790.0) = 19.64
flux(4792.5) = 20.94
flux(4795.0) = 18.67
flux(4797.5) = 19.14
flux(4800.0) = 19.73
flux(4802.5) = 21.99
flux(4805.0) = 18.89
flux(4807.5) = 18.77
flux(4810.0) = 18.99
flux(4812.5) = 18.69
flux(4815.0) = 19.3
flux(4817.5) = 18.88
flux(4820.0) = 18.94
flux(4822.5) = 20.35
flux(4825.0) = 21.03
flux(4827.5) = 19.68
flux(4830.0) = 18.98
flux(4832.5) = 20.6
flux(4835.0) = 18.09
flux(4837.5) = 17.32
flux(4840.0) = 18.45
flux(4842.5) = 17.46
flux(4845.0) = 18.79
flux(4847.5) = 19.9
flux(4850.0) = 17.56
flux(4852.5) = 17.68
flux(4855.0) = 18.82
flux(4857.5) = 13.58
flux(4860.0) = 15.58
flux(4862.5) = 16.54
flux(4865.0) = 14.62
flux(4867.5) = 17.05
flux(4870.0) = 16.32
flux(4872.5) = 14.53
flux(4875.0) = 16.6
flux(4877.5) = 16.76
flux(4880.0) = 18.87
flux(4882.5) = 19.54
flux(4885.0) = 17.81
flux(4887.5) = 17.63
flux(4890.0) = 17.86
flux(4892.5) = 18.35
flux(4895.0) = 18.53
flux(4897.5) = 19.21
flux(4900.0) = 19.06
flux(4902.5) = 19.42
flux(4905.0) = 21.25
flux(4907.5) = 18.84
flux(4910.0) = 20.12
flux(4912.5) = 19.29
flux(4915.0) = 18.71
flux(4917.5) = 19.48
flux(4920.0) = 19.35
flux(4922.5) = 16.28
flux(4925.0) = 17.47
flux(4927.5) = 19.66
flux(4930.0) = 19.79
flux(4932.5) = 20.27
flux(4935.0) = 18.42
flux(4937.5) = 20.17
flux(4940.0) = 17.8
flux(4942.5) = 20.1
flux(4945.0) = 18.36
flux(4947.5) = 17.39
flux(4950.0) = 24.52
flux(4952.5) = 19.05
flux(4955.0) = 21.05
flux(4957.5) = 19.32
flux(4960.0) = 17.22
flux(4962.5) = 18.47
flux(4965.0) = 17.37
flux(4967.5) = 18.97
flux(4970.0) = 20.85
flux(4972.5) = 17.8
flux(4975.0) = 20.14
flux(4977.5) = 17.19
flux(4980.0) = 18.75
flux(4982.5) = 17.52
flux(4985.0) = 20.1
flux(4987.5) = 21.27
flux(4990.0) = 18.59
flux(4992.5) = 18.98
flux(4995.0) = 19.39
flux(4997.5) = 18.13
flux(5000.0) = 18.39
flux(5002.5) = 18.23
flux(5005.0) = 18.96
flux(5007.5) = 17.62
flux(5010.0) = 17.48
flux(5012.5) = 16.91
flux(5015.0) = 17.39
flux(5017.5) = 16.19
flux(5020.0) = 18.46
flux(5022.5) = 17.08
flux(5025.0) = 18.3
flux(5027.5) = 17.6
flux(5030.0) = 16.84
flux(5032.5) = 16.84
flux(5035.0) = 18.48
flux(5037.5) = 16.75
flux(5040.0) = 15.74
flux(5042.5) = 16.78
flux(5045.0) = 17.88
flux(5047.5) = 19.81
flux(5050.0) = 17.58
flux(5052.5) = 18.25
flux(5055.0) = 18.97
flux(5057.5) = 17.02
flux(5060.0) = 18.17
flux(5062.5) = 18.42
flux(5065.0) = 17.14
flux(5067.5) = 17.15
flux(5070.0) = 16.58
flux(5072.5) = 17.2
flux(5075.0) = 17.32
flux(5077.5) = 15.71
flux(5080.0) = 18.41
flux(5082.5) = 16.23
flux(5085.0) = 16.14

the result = 4.47 Ang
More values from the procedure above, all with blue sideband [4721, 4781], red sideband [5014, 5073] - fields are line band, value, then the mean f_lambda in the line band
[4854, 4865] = 1.4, 15.9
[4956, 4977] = -1.1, 18.7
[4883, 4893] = 0.1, 18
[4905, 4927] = -1.0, 18.9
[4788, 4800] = -0.7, 19.6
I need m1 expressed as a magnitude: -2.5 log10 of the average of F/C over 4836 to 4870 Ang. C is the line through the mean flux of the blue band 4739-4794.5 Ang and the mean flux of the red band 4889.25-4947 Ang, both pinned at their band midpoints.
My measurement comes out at 0.11 mag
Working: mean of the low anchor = 18.9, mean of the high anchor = 19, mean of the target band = 17.2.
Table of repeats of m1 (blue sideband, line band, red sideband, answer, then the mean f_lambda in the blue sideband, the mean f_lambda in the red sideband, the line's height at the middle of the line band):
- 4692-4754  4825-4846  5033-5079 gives -0.06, 18.1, 17.5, 17.9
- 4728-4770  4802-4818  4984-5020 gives -0.04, 18.6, 18.4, 18.5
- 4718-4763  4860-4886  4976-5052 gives 0.10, 18.9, 18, 18.5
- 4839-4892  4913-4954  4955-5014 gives -0.07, 17.2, 18.6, 18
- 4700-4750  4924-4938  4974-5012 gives -0.04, 18.2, 18.7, 18.6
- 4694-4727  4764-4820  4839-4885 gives -0.10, 17.7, 17.2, 17.4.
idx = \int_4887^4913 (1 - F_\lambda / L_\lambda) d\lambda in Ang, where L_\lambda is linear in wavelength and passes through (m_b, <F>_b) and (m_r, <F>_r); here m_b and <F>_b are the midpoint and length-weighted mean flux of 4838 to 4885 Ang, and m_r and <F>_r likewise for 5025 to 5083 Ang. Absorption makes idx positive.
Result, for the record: -2.8 Ang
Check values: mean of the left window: 17.2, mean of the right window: 17.5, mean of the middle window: 19.1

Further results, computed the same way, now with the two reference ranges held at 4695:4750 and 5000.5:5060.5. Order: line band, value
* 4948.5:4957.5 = -1.7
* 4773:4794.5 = -1.4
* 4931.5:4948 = -1.1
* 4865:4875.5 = 1.1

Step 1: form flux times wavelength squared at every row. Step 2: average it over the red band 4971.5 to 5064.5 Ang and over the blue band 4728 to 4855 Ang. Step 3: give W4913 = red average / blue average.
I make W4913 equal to 1.0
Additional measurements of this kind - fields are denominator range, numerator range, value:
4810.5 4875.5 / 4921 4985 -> 1.11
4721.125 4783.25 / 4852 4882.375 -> 0.93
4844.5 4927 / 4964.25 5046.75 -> 1.06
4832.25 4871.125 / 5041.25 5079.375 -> 1.11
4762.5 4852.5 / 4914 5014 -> 1.06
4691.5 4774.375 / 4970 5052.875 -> 1.11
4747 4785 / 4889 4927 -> 1.07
